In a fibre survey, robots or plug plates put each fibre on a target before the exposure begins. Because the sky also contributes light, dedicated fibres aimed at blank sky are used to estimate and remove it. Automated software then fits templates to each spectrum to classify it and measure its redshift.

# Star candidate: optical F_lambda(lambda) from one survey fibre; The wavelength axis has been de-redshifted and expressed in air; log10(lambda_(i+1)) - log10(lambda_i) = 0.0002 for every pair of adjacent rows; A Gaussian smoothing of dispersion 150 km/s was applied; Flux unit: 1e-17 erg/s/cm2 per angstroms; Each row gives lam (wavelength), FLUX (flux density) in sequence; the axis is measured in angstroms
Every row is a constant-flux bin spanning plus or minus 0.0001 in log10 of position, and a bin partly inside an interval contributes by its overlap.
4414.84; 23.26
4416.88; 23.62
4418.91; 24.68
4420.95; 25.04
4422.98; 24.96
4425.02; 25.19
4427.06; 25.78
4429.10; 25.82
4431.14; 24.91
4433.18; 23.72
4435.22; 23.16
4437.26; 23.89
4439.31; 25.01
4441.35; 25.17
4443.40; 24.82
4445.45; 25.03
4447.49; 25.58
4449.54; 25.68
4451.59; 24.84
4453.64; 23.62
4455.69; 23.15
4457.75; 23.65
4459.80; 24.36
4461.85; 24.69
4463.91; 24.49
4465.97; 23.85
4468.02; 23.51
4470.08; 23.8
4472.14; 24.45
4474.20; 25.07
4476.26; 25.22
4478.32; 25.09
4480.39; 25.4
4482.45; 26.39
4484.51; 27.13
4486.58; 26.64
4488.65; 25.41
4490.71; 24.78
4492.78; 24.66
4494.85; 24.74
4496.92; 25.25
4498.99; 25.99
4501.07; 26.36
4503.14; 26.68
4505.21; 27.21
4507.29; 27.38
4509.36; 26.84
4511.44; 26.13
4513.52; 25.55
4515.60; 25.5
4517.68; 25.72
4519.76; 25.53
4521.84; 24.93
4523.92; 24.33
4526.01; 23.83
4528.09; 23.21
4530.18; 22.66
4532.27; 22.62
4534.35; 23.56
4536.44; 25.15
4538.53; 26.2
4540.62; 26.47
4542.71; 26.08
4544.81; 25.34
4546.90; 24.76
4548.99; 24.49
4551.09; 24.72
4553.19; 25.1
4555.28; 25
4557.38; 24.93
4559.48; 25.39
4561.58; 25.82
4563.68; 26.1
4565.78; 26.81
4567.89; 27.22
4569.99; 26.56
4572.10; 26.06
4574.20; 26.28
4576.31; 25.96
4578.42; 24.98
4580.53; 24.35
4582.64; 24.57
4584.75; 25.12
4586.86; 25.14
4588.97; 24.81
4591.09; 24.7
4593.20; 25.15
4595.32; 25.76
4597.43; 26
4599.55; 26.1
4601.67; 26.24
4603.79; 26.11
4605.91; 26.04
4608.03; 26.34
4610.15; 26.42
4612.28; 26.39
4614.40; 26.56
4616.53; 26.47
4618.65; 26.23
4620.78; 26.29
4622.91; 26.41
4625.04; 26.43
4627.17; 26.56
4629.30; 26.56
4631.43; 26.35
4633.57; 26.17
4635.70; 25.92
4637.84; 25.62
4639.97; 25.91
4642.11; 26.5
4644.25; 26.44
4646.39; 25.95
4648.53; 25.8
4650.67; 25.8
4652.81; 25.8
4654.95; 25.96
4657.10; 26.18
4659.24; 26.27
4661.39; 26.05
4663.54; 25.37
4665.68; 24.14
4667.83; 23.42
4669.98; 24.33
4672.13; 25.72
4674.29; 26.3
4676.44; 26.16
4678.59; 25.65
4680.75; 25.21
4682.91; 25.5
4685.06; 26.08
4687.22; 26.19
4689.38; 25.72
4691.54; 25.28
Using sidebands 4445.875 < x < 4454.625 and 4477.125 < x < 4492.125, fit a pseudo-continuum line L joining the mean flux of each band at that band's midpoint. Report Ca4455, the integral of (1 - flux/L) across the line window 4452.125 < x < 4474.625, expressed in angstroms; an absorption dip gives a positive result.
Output 1.1 angstroms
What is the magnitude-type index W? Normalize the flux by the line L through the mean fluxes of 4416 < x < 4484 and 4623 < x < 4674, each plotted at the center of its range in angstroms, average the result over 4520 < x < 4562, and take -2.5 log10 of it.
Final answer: 0.02 mag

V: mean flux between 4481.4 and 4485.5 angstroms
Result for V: 26.8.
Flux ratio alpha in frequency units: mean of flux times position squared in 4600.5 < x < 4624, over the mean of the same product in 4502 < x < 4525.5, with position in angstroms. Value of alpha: 1.06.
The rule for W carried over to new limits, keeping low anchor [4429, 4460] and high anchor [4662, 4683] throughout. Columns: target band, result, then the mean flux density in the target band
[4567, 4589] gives -0.03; 25.6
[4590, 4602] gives -0.03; 25.6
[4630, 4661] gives -0.04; 26.1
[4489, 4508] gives -0.05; 25.9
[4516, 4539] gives 0.02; 24.3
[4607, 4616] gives -0.06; 26.4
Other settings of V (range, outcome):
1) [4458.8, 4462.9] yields 24.5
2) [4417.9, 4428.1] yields 25.1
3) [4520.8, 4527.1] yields 24.4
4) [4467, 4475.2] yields 24.2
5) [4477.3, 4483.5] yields 25.6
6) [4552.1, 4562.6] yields 25.2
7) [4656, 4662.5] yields 26.1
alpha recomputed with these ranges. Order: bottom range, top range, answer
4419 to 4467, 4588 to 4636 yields 1.14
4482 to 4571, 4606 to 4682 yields 1.07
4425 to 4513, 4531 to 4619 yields 1.07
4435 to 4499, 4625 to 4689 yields 1.13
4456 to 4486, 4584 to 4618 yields 1.10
